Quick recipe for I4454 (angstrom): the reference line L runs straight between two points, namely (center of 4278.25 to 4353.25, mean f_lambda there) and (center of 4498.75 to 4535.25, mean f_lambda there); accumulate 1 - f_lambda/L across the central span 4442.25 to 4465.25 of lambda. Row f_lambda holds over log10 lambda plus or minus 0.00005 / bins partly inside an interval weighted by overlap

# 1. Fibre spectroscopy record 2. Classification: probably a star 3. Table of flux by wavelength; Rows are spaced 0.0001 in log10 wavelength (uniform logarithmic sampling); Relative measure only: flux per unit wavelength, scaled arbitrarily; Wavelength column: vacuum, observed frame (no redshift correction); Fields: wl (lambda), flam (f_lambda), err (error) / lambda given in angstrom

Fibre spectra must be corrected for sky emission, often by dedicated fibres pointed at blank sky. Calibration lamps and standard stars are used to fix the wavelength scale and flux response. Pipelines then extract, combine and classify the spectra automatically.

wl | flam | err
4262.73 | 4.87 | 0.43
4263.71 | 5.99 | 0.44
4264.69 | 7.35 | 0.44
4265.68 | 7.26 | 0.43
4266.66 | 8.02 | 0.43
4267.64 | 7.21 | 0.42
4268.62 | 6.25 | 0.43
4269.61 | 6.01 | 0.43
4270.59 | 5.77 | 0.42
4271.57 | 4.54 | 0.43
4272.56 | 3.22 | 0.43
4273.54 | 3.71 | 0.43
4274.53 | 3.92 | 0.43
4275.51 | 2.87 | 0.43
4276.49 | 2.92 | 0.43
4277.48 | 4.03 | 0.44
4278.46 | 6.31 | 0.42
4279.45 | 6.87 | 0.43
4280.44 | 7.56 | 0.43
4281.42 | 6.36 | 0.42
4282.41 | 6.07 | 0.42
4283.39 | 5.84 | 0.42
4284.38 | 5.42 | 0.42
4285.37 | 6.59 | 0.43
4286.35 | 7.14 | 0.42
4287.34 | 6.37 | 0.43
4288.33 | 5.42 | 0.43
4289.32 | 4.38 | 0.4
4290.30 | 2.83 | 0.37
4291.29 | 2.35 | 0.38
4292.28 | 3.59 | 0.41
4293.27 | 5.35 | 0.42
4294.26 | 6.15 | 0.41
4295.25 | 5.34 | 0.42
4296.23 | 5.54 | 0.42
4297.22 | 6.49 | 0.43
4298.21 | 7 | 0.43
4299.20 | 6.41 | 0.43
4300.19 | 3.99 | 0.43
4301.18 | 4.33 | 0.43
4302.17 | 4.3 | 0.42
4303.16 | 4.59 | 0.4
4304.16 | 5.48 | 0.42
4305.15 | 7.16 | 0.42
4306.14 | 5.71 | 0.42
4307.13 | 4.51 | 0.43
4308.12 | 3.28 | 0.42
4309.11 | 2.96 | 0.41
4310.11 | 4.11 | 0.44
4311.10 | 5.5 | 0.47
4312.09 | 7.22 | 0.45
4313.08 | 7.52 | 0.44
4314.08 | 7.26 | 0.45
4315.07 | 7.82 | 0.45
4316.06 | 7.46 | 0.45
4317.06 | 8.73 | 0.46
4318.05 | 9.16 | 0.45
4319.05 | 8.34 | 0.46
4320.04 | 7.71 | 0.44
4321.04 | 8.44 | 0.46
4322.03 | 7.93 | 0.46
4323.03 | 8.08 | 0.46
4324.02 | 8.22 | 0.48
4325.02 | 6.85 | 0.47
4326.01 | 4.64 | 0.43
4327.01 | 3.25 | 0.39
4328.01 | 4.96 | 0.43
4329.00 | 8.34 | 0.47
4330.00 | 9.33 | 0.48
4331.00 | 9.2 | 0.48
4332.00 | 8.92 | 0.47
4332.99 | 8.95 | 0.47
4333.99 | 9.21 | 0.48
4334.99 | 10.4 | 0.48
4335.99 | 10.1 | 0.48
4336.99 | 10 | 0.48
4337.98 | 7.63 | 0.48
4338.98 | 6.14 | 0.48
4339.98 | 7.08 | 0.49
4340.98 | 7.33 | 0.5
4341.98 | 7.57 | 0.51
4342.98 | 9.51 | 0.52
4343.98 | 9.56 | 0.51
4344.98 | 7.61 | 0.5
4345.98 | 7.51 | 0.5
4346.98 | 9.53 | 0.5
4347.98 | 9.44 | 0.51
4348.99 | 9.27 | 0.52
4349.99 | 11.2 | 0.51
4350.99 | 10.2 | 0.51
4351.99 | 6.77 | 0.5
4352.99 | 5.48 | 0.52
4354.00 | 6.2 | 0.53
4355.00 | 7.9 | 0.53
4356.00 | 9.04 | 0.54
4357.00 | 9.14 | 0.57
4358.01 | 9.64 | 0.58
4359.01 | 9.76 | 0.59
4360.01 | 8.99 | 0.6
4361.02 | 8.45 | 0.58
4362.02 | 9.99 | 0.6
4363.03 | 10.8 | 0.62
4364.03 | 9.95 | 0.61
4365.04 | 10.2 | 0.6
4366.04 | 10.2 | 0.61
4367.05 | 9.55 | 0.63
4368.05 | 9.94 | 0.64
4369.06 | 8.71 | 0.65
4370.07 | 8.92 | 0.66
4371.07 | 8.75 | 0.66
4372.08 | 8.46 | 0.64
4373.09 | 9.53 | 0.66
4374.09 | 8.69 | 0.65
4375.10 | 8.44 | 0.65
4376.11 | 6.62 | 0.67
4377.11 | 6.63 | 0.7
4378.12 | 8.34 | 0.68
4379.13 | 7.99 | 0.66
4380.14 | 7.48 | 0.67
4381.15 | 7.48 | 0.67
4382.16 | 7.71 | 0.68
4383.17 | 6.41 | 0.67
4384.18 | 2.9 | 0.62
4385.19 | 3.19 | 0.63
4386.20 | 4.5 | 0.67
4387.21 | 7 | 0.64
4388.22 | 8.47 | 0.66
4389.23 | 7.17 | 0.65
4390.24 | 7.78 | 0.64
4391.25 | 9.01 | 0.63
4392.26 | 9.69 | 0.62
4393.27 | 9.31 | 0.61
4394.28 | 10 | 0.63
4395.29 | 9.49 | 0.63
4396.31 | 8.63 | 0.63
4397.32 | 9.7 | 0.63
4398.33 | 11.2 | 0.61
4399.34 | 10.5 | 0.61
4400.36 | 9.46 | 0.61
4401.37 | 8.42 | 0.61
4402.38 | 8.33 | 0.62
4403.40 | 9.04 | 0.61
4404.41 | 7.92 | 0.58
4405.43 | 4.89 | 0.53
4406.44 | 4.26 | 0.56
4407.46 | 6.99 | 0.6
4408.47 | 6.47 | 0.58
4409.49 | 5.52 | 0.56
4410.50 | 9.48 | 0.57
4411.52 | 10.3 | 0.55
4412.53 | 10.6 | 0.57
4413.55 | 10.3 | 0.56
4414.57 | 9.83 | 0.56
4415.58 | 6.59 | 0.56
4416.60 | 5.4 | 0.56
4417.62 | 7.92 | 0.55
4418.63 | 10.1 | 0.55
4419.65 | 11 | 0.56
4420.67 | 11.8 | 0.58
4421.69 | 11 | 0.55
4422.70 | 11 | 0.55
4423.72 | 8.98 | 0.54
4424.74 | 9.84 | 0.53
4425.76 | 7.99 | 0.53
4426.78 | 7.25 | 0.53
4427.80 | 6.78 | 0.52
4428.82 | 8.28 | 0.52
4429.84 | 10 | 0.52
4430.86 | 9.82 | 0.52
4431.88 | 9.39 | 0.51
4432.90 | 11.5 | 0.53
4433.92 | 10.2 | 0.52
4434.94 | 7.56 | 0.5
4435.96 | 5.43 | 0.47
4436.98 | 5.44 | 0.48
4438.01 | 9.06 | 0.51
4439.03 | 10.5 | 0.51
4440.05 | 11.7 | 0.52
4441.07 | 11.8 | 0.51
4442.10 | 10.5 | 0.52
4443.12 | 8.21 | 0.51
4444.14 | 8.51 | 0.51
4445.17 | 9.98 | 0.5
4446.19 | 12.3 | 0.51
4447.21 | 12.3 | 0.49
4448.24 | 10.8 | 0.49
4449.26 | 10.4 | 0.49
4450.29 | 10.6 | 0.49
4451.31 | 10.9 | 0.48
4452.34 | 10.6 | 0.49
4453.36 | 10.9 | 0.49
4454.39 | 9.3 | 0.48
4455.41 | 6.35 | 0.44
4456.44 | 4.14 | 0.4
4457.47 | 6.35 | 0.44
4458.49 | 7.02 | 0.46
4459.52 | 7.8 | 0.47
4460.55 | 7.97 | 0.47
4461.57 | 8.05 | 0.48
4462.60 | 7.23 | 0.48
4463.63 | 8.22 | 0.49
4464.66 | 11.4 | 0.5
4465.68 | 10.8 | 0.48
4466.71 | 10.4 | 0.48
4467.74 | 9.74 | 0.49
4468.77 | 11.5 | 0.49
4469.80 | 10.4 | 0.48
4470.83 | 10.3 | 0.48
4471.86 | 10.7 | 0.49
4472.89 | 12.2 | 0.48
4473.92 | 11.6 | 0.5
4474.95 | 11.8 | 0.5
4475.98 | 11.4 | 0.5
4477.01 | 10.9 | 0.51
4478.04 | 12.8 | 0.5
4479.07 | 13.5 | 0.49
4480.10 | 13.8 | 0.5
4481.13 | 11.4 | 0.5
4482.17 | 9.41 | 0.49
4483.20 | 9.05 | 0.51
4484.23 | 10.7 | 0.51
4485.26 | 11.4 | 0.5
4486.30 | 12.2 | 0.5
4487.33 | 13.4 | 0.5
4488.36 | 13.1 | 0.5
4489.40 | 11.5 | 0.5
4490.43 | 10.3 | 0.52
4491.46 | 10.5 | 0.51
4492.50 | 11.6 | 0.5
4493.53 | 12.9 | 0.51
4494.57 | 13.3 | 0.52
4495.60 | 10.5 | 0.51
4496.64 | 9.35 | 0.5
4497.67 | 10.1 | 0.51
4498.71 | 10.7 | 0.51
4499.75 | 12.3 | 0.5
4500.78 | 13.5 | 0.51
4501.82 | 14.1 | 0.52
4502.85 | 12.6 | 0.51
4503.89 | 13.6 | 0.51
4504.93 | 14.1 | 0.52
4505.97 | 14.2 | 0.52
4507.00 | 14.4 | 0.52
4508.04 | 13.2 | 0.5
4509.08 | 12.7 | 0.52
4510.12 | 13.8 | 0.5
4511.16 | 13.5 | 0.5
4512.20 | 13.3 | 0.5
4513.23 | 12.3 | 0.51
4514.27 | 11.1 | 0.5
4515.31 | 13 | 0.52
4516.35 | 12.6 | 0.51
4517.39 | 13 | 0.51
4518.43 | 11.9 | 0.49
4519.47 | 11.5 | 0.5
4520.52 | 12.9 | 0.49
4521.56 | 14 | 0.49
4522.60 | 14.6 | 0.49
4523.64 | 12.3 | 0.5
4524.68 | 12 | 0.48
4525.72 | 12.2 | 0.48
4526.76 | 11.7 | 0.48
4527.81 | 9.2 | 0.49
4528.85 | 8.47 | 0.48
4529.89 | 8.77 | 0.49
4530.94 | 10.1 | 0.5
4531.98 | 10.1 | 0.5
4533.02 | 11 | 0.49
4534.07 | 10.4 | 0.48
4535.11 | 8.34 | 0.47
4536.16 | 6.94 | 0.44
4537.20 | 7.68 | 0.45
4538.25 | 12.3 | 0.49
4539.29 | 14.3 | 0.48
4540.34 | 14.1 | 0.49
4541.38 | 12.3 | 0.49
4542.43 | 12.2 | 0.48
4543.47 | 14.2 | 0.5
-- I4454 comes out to 3.1 angstrom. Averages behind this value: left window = 6.87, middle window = 9.09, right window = 12.2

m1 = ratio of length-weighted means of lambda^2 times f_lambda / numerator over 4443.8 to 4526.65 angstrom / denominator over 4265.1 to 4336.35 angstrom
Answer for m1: 1.99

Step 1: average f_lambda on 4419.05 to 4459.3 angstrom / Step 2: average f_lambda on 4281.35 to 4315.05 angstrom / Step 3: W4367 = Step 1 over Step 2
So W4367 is 1.7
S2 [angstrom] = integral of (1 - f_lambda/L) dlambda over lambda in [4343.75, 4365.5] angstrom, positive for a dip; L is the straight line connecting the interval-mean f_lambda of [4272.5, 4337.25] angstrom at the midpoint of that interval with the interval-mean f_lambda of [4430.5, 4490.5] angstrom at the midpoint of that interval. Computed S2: -4.2 angstrom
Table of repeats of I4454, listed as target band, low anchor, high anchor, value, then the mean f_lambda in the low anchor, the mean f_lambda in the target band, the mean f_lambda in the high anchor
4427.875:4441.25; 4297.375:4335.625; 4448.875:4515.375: 0.99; 6.78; 9.14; 11.1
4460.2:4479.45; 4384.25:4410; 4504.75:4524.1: 0.88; 7.8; 10.6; 13.1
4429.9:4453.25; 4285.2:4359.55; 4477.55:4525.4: 1.50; 7.06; 9.91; 12.3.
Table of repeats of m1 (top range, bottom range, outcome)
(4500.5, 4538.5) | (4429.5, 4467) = 1.33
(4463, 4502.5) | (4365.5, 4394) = 1.52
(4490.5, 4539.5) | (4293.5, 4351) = 1.78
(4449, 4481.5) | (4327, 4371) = 1.21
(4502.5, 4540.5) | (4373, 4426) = 1.53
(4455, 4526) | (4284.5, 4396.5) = 1.64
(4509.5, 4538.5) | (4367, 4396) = 1.55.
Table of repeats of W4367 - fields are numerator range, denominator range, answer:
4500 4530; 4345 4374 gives 1.40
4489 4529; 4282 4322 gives 2.10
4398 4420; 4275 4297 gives 1.59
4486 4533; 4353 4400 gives 1.44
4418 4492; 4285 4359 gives 1.42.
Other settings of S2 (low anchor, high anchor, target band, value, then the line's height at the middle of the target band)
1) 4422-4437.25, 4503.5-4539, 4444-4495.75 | -2.05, 10.1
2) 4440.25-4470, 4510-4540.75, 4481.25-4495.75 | -1.36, 10.5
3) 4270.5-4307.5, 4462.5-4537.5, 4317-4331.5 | -2.99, 6.23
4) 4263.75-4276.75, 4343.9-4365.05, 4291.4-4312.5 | 4.91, 6.7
